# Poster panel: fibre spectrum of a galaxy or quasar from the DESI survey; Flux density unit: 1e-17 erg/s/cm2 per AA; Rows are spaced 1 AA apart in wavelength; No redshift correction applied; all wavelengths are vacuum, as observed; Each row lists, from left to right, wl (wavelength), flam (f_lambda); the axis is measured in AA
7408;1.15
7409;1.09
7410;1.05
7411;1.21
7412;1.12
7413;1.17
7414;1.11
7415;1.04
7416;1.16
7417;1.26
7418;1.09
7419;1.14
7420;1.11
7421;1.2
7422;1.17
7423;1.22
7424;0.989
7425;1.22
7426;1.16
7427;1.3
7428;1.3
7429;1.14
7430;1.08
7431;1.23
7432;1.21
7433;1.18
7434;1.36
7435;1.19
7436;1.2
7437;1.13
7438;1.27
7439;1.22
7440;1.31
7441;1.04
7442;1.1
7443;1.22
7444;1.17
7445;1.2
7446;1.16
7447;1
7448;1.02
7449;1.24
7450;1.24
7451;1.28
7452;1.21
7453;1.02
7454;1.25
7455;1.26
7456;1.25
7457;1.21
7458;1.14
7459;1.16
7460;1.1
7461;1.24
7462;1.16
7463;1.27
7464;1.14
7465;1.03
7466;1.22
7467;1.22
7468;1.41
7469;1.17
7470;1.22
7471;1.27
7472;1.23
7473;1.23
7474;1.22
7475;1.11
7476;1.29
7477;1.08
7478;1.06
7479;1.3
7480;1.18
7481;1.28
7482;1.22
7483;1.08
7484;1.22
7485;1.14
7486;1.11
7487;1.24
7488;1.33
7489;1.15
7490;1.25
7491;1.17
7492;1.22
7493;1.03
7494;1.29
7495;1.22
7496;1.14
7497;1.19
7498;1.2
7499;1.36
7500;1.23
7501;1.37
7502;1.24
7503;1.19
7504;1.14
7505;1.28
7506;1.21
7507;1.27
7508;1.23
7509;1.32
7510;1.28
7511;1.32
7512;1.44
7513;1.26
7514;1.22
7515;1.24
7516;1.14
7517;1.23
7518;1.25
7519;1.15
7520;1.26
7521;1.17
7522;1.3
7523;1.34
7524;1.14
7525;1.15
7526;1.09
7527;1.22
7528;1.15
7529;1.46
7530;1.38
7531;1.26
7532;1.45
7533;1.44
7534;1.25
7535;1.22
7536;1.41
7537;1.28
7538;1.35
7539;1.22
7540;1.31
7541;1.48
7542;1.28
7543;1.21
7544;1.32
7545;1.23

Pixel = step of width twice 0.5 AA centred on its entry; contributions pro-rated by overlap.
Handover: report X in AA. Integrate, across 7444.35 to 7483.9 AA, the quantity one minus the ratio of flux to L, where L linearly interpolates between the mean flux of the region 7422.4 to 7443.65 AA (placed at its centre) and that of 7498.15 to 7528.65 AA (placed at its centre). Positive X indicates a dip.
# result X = 0.7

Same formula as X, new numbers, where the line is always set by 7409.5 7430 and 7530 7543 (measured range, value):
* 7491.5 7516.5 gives 0.7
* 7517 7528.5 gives 0.9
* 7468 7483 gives 0.4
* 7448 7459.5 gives 0.1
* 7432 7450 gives 0.1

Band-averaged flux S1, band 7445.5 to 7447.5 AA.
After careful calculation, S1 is 1.08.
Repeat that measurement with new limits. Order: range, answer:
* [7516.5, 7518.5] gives 1.24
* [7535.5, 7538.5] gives 1.35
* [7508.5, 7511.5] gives 1.31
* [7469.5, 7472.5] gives 1.24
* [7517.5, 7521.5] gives 1.21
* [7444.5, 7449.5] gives 1.12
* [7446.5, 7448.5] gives 1.01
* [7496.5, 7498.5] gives 1.19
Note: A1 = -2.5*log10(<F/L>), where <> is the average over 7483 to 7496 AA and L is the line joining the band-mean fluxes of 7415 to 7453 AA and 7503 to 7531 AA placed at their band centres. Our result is 0.03 mag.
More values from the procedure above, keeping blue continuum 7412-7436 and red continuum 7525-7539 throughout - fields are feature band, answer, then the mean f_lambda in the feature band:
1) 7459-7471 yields 0.02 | 1.2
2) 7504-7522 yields 0.02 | 1.25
